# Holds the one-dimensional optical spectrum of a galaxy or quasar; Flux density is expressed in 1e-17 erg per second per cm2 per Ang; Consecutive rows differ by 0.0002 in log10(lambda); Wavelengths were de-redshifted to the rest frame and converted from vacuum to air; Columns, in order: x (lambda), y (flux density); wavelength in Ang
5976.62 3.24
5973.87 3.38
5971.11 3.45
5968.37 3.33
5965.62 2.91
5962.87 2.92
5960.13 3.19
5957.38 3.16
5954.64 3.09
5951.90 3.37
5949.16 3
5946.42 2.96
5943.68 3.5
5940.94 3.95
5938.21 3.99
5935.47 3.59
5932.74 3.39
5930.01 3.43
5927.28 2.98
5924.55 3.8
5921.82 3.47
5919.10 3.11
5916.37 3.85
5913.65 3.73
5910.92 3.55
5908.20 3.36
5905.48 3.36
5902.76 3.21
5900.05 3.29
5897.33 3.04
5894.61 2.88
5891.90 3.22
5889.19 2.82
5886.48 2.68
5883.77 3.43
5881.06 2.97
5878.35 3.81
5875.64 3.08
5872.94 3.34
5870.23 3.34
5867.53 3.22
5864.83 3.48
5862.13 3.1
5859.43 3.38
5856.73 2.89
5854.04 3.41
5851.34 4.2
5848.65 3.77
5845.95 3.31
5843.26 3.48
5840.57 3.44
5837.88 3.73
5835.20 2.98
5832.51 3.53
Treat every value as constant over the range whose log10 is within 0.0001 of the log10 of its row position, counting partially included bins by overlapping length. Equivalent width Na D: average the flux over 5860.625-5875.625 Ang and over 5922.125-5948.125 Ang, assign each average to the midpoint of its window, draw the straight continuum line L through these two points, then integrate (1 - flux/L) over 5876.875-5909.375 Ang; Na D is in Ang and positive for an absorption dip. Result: 1.8 Ang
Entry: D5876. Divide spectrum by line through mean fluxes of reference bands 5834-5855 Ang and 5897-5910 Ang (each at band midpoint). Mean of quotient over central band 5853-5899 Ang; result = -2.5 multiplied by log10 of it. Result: 0.07 mag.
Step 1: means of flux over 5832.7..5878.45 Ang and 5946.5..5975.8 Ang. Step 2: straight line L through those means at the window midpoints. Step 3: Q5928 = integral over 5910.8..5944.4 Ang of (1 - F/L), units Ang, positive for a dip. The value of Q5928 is -3.3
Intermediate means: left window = 3.4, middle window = 3.57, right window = 3.17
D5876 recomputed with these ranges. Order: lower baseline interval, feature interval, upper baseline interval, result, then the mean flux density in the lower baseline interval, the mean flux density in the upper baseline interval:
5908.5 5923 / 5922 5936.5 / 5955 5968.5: -0.013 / 3.53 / 3.08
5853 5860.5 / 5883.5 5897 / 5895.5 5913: 0.106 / 3.22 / 3.31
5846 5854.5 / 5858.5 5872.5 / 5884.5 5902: 0.060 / 3.76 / 3.01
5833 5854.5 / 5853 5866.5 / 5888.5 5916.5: 0.073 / 3.54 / 3.29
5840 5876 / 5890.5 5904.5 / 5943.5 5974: 0.058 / 3.4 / 3.17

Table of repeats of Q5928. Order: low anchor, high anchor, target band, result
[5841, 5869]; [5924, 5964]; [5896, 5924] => -0.3 Ang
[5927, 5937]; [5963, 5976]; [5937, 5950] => -0.6 Ang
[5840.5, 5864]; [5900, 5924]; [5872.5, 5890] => 1.5 Ang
